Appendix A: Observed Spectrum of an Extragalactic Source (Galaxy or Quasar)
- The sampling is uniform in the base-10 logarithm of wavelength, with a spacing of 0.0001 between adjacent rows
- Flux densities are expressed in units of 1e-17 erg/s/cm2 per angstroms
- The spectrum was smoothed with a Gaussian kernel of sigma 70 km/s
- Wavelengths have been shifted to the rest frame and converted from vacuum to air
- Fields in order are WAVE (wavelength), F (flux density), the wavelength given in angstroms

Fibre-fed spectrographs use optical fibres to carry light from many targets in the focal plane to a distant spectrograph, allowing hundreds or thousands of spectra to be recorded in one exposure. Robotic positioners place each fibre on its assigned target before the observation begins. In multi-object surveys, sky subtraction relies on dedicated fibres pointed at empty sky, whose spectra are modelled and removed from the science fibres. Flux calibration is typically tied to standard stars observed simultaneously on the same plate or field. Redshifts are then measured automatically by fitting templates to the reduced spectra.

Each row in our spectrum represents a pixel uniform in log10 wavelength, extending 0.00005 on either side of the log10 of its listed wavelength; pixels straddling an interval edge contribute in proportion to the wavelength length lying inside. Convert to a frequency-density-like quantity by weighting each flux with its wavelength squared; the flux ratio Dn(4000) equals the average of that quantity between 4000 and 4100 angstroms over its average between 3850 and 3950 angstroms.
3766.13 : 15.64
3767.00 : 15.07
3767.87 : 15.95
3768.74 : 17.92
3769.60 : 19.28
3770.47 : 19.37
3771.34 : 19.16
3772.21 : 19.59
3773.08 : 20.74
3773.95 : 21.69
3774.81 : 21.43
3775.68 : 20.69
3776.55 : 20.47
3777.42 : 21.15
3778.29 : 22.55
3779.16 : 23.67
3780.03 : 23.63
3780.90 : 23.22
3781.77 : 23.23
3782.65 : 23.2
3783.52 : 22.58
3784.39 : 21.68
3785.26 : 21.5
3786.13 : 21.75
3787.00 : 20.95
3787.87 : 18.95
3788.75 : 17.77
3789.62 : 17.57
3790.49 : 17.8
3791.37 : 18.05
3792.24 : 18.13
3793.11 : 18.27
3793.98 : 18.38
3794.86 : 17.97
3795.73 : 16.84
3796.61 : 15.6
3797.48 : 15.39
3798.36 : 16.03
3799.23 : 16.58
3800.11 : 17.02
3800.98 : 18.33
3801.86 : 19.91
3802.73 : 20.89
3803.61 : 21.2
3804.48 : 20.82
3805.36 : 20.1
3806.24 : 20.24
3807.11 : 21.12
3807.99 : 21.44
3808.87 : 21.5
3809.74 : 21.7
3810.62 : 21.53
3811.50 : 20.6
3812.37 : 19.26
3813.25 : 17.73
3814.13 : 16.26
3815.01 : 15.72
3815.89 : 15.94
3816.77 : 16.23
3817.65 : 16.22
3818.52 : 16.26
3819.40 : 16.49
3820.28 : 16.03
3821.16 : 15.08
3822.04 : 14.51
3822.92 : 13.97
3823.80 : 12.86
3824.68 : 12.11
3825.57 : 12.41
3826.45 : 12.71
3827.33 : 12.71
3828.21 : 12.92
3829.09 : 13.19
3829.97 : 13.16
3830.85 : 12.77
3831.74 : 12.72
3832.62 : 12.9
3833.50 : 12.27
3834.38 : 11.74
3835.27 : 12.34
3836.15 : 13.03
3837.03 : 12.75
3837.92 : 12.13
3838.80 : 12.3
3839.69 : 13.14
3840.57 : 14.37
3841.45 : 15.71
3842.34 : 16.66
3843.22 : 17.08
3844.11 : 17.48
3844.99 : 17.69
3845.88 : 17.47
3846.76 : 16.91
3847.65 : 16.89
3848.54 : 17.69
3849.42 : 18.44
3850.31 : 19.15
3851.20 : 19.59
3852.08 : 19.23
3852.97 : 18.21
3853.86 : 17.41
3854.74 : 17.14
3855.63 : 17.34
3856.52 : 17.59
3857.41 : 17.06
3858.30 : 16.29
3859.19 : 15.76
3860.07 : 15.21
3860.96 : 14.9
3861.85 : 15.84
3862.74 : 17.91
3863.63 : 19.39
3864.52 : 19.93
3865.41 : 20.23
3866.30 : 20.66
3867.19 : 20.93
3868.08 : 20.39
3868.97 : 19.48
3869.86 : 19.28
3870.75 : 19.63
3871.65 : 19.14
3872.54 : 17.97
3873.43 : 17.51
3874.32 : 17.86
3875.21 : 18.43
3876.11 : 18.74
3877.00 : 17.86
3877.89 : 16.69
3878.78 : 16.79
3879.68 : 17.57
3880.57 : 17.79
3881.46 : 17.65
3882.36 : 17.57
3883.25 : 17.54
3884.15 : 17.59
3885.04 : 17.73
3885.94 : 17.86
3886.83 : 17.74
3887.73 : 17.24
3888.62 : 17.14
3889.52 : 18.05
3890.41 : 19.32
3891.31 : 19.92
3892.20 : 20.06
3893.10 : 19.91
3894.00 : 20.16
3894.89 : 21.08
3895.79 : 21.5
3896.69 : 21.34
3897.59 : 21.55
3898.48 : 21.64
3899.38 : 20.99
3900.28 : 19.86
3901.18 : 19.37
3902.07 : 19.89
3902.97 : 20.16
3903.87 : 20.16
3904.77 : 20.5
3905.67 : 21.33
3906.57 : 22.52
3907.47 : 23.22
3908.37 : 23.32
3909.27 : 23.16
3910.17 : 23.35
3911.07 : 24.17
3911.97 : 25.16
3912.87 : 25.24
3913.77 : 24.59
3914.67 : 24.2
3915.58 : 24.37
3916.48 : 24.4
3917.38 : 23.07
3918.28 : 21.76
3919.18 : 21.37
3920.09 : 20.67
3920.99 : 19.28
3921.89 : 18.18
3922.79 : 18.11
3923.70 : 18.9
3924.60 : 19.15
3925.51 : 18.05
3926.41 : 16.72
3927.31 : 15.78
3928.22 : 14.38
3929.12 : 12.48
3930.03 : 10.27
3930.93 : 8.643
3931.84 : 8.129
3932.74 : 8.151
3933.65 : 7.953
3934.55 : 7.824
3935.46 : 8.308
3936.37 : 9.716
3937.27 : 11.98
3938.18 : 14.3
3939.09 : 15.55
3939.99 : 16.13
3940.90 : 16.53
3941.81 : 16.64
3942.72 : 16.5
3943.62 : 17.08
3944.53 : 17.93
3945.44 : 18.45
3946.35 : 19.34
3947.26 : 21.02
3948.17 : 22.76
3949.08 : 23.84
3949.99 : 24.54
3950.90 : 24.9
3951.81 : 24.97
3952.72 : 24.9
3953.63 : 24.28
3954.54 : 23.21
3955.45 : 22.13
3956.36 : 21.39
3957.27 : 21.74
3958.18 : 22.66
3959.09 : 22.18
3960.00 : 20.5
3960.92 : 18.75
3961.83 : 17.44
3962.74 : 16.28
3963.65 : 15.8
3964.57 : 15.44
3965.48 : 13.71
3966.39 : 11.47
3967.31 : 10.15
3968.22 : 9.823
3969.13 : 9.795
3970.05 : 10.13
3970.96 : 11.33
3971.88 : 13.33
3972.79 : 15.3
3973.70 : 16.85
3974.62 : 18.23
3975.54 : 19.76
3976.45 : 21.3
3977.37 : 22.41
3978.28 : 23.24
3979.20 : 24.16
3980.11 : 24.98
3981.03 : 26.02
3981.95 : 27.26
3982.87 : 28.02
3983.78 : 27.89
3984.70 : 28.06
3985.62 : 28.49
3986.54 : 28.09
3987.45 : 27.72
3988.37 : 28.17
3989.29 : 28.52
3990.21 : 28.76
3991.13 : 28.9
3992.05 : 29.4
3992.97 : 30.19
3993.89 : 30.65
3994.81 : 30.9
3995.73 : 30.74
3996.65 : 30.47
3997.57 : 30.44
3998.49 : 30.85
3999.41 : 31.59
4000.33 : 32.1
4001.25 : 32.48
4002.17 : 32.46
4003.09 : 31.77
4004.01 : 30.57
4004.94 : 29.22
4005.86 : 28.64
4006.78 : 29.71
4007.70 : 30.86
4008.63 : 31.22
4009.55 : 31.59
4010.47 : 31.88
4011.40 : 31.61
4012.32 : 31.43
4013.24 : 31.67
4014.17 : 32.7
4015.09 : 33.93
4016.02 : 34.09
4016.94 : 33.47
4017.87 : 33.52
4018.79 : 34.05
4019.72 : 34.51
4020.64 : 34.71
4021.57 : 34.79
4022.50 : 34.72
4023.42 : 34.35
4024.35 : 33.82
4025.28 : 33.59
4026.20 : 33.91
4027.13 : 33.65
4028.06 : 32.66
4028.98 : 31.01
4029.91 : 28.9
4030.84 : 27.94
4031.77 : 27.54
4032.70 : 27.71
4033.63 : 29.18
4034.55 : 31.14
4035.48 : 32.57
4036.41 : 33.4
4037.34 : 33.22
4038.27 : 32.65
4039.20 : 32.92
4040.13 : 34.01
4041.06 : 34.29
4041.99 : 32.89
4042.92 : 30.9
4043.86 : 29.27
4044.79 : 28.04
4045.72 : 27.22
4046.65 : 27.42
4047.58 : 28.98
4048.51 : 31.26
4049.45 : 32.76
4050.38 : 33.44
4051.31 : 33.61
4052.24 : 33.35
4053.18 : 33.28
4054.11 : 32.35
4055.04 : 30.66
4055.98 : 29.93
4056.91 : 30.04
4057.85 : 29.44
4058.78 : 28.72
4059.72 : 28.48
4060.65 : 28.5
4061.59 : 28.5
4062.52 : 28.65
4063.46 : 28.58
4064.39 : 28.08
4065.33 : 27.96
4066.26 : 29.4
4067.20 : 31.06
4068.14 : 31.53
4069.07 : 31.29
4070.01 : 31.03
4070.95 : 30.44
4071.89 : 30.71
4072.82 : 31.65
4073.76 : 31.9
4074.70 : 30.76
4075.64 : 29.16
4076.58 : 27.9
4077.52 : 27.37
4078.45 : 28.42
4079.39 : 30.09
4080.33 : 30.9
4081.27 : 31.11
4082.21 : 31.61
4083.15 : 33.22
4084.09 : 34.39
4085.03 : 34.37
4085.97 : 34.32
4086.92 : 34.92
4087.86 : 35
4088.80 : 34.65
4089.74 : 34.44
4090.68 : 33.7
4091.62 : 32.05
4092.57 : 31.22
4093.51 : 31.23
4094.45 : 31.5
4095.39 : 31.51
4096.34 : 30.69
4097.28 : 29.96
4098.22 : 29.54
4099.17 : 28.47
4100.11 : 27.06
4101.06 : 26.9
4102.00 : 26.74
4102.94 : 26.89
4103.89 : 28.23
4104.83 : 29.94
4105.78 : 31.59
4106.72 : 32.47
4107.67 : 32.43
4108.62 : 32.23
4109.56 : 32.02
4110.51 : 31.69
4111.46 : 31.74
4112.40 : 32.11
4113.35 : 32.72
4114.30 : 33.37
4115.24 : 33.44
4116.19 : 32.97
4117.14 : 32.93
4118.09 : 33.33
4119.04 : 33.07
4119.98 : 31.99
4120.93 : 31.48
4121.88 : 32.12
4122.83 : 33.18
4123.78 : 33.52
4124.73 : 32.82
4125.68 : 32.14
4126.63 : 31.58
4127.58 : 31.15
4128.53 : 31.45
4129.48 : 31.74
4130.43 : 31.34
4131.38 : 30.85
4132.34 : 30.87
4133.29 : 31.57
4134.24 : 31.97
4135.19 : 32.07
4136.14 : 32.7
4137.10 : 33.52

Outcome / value 1.8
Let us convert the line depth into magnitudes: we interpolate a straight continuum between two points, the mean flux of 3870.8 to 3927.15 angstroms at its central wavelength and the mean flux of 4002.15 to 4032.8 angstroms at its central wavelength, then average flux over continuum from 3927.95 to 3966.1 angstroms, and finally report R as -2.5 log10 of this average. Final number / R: 0.42 mag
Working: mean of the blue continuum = 20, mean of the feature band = 17.1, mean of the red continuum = 32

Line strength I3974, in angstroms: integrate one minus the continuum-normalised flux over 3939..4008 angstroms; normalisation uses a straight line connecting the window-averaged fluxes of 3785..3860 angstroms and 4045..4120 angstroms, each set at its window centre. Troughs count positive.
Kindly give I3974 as 5.8 angstroms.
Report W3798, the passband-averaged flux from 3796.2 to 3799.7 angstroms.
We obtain 15.9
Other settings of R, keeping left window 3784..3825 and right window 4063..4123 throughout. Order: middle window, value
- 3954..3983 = 0.352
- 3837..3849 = 0.256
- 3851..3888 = 0.169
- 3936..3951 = 0.336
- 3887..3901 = 0.117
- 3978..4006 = -0.095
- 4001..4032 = -0.161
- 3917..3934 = 0.429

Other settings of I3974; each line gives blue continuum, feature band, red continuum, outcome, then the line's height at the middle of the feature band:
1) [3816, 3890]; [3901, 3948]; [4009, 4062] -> 8.7 angstroms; 22.4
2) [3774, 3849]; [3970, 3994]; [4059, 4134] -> 1.5 angstroms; 25.6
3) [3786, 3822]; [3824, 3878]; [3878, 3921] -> 8.8 angstroms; 19.5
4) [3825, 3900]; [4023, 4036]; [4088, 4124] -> -2.1 angstroms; 27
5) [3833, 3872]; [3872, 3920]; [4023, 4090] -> -0.8 angstroms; 19.9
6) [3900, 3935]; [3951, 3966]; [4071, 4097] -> 1.1 angstroms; 22.1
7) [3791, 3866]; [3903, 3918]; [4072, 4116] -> -1.4 angstroms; 21.1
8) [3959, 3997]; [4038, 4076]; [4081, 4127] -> -3.4 angstroms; 28.1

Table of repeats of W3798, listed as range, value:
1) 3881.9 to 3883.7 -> 17.5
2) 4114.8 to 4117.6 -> 33.1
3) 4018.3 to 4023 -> 34.6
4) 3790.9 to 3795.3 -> 18.2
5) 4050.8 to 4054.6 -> 33.2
